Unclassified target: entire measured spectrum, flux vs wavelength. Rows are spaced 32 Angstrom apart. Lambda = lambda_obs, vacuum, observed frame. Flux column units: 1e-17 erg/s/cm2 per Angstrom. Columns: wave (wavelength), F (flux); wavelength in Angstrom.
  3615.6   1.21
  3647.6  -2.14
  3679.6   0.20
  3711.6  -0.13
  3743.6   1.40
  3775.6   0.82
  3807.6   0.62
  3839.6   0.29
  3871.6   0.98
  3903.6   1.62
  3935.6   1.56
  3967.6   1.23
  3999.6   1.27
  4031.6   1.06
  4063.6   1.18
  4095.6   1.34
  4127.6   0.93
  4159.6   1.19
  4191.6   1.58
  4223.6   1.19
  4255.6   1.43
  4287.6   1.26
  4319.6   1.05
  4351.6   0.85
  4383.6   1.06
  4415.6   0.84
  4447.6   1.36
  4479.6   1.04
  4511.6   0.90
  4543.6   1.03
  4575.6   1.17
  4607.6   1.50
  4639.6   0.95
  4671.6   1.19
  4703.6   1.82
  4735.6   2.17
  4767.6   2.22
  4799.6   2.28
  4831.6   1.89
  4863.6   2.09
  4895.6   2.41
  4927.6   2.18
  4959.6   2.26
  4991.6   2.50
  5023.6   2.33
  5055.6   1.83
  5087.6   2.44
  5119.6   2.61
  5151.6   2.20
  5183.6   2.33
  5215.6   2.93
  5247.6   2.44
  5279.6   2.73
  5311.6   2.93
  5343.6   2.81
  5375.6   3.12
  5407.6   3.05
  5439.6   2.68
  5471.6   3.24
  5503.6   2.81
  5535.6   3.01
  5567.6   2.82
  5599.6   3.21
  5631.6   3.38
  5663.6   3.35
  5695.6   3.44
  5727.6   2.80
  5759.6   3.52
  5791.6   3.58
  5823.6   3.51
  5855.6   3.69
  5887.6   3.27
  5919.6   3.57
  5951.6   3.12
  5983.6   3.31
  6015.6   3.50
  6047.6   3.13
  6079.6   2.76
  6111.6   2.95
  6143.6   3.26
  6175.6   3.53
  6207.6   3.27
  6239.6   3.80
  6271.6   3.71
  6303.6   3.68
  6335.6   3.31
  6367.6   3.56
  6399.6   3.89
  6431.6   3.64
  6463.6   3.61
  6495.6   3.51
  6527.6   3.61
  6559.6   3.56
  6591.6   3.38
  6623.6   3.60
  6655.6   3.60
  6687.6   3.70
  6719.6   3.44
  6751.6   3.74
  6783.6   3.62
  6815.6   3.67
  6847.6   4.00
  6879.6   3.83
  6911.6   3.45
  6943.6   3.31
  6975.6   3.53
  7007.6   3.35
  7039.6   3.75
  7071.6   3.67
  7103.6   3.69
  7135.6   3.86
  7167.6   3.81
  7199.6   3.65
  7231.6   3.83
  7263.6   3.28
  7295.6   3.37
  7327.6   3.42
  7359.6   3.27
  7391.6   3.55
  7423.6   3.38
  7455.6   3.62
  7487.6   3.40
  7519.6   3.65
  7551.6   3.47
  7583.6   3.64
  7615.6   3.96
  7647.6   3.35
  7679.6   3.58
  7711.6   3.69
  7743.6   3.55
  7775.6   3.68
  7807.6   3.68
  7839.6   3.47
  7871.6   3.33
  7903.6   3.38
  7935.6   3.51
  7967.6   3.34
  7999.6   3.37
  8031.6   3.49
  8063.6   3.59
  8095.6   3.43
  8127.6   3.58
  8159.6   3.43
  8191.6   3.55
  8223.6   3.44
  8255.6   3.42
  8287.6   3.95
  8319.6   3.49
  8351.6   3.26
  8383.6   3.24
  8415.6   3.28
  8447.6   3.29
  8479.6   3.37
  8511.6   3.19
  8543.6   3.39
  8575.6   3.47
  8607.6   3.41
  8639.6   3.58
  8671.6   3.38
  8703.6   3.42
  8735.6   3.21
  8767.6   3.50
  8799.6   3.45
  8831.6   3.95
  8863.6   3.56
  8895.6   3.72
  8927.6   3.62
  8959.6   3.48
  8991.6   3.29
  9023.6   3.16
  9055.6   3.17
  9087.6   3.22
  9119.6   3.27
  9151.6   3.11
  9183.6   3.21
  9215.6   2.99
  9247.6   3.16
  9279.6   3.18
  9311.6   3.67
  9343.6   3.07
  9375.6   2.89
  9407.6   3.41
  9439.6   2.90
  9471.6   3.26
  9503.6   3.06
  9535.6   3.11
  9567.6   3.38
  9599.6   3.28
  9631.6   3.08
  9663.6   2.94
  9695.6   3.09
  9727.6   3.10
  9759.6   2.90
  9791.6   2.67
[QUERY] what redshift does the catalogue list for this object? 0.18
